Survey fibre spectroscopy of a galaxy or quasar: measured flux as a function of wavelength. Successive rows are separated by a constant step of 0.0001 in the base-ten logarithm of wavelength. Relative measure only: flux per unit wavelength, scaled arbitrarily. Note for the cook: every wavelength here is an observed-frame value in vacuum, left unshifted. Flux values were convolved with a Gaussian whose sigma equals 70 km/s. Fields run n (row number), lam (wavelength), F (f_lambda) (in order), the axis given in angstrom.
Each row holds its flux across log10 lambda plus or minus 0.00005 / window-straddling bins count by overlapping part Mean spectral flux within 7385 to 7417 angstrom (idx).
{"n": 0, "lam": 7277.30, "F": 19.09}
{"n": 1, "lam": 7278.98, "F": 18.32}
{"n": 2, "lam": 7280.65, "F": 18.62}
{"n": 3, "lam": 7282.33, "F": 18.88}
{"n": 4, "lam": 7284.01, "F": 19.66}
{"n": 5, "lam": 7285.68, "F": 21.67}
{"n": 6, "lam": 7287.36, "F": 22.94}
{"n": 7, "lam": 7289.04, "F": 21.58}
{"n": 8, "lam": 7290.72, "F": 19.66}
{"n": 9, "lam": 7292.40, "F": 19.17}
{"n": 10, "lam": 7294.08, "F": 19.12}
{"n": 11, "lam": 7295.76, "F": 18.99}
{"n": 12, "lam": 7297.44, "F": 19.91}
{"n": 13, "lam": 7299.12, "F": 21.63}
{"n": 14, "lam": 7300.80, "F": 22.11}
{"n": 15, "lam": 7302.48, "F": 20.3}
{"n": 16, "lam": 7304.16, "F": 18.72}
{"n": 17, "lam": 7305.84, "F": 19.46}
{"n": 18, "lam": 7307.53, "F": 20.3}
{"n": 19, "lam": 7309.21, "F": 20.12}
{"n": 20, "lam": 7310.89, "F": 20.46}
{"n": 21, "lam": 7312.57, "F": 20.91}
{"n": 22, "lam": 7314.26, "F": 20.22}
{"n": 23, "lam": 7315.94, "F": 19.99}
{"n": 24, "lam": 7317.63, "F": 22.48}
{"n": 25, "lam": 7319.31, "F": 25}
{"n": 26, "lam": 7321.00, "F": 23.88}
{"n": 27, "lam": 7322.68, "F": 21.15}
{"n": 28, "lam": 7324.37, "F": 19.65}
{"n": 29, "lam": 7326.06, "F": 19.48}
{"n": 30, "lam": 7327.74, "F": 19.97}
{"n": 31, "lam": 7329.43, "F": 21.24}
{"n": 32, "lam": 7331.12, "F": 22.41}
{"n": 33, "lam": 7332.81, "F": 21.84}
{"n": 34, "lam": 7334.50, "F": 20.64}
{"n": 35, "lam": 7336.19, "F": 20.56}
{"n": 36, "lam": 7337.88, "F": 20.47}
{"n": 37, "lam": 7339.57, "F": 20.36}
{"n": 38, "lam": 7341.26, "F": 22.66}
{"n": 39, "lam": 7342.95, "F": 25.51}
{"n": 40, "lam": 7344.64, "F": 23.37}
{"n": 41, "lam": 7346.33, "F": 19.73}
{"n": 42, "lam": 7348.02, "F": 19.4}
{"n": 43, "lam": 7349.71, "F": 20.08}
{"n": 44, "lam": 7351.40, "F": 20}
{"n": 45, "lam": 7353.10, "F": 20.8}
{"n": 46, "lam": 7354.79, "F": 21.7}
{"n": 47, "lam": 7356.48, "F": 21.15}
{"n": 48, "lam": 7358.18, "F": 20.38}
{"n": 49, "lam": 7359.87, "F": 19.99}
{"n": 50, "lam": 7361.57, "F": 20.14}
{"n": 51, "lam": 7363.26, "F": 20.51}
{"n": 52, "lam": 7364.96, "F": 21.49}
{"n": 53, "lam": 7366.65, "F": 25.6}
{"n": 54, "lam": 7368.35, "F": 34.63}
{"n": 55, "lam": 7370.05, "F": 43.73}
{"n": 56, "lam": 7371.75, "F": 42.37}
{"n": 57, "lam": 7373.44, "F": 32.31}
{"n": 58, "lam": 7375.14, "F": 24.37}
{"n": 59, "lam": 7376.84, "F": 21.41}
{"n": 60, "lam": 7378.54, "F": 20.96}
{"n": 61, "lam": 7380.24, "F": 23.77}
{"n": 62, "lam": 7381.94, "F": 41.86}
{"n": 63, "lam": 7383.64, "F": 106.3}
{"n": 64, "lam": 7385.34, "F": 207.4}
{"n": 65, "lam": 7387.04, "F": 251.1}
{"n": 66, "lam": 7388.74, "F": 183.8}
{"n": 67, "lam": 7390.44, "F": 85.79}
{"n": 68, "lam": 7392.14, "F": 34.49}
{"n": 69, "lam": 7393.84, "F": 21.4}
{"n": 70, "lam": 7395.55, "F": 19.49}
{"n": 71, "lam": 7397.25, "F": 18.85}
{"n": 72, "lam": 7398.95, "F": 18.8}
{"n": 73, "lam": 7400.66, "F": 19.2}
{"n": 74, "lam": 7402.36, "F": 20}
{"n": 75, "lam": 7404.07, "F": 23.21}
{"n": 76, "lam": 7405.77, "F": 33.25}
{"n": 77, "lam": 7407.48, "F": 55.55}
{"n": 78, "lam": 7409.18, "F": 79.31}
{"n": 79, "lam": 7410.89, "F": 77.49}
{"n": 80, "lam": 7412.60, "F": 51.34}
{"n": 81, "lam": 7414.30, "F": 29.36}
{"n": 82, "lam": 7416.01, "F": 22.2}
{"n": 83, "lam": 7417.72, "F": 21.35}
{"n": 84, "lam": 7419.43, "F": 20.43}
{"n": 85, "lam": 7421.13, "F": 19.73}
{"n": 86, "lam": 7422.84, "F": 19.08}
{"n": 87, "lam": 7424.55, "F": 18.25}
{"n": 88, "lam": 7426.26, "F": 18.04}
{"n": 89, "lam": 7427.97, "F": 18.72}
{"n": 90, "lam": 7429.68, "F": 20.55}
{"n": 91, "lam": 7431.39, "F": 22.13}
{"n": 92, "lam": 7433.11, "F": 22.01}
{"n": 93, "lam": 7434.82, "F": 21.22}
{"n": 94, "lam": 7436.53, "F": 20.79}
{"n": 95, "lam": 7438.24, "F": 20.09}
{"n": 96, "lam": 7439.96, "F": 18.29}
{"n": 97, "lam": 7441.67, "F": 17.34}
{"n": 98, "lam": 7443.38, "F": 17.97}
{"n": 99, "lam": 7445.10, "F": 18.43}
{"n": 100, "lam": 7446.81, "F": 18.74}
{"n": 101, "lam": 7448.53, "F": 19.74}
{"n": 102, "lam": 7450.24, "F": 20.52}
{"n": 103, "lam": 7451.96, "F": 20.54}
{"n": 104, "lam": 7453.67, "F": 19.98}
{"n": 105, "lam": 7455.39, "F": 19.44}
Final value 63.4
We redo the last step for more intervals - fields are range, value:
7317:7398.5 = 38.7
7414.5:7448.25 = 19.9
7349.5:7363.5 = 20.6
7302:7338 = 20.9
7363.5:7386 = 47.6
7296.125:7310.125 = 20.3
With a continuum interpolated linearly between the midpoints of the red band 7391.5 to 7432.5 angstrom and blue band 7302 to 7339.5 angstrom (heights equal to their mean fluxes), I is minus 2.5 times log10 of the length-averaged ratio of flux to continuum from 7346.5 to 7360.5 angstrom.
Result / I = 0.17 mag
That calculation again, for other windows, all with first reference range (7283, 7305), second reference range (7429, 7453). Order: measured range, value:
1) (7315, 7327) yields -0.07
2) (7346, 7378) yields -0.22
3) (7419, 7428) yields 0.05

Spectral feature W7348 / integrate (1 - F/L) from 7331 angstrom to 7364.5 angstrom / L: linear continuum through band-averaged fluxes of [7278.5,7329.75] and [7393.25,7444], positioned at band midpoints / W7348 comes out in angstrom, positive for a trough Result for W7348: 2.73 angstrom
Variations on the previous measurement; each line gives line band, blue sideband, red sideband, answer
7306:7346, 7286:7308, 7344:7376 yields 1.8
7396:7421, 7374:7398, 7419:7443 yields 6.2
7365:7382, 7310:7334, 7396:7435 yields -3.0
